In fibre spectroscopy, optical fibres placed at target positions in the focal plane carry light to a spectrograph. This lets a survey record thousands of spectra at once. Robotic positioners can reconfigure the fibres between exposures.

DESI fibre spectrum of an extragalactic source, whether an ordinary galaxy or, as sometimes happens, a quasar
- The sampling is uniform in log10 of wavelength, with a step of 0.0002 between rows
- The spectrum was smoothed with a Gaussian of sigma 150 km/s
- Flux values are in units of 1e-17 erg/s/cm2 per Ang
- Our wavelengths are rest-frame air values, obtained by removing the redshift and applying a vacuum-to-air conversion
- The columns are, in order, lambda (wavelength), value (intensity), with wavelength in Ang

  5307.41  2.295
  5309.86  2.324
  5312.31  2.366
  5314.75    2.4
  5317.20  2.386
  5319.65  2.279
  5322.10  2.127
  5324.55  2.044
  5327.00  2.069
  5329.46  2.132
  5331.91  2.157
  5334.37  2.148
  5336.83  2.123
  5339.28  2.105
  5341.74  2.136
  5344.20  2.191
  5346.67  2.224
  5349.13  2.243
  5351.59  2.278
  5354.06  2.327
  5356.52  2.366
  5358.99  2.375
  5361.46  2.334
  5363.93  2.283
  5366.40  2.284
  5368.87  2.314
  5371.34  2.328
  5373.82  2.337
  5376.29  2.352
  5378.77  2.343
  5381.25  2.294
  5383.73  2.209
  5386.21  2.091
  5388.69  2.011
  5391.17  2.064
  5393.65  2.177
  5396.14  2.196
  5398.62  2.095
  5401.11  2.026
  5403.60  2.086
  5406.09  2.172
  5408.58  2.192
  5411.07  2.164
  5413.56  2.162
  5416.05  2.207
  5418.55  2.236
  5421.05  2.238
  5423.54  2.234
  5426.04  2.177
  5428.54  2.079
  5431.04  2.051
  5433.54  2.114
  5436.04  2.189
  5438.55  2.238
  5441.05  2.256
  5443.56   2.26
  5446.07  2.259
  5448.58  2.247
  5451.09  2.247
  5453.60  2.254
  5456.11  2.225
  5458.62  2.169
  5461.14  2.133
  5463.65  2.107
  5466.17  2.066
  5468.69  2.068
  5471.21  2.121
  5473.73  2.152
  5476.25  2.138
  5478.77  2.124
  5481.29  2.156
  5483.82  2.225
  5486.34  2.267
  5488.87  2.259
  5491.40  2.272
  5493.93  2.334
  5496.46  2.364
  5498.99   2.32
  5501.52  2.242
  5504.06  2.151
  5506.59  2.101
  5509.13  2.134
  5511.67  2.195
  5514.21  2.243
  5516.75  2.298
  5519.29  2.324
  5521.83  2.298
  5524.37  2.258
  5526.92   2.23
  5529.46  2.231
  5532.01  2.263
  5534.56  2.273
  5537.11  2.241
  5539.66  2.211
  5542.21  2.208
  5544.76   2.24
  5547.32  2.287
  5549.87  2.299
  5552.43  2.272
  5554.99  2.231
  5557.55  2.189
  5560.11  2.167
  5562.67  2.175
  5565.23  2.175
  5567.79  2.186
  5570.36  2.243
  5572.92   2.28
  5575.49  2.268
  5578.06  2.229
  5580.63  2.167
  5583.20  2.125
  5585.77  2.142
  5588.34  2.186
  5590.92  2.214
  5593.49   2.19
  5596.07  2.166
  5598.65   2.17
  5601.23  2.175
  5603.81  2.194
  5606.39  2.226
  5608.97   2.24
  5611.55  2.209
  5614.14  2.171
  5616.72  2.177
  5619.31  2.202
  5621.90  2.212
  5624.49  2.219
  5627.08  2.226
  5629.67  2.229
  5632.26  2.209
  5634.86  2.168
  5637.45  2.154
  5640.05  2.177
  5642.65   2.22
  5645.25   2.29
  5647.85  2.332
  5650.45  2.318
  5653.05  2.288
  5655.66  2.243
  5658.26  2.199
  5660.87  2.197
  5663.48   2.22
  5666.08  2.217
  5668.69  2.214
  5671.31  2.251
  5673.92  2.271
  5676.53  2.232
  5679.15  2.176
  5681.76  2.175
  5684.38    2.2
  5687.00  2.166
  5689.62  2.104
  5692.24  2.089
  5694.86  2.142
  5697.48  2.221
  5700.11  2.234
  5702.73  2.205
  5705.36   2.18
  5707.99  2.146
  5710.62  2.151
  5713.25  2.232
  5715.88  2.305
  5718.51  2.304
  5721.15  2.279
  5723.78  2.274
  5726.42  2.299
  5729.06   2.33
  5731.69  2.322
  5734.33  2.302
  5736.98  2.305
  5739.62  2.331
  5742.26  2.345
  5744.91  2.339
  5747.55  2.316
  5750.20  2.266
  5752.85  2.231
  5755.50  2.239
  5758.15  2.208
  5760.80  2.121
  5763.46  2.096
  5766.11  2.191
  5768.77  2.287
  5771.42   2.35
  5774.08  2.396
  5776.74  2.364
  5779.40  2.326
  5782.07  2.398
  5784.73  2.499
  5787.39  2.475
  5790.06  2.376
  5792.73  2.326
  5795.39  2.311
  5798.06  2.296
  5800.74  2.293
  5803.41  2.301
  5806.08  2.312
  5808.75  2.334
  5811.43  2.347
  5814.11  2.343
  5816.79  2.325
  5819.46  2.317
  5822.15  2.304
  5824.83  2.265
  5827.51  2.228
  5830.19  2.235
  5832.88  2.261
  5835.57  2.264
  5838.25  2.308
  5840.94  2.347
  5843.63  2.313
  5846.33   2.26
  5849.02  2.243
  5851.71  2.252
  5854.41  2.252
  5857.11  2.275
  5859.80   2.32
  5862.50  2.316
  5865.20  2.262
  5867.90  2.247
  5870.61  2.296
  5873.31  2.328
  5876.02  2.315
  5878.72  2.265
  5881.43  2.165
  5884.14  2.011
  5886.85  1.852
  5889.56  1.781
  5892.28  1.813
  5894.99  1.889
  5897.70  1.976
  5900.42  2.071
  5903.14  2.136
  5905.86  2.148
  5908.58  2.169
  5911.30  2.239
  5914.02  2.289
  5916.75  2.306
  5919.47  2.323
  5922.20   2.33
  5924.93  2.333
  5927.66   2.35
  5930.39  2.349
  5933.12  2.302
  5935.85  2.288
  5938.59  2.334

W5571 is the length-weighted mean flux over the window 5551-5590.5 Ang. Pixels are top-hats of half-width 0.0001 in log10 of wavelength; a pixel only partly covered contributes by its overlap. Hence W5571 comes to 2.2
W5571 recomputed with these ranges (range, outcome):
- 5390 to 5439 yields 2.15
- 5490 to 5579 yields 2.24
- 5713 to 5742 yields 2.3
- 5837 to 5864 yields 2.29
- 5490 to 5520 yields 2.25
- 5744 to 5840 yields 2.3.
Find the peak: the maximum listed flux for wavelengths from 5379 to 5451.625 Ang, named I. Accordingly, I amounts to 2.294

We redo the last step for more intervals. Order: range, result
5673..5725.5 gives 2.305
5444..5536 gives 2.364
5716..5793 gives 2.499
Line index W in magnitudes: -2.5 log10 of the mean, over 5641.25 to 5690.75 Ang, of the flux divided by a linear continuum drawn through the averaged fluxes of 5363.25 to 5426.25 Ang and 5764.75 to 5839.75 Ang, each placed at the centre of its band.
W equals 0.03 mag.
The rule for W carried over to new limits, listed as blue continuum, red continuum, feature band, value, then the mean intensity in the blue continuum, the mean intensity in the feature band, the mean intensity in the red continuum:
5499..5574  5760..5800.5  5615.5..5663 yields 0.02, 2.23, 2.23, 2.32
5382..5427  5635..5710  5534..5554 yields -0.03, 2.15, 2.25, 2.21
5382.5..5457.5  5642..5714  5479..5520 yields -0.03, 2.17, 2.24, 2.21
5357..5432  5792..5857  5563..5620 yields 0.02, 2.21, 2.2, 2.29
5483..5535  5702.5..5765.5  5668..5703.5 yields 0.03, 2.25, 2.19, 2.26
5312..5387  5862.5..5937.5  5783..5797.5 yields -0.09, 2.25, 2.39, 2.18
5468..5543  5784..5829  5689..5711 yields 0.06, 2.22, 2.17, 2.33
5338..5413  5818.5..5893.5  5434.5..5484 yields 0.02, 2.22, 2.18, 2.22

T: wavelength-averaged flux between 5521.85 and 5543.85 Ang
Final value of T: 2.24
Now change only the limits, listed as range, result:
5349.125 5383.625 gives 2.32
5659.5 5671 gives 2.21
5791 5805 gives 2.31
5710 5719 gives 2.25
